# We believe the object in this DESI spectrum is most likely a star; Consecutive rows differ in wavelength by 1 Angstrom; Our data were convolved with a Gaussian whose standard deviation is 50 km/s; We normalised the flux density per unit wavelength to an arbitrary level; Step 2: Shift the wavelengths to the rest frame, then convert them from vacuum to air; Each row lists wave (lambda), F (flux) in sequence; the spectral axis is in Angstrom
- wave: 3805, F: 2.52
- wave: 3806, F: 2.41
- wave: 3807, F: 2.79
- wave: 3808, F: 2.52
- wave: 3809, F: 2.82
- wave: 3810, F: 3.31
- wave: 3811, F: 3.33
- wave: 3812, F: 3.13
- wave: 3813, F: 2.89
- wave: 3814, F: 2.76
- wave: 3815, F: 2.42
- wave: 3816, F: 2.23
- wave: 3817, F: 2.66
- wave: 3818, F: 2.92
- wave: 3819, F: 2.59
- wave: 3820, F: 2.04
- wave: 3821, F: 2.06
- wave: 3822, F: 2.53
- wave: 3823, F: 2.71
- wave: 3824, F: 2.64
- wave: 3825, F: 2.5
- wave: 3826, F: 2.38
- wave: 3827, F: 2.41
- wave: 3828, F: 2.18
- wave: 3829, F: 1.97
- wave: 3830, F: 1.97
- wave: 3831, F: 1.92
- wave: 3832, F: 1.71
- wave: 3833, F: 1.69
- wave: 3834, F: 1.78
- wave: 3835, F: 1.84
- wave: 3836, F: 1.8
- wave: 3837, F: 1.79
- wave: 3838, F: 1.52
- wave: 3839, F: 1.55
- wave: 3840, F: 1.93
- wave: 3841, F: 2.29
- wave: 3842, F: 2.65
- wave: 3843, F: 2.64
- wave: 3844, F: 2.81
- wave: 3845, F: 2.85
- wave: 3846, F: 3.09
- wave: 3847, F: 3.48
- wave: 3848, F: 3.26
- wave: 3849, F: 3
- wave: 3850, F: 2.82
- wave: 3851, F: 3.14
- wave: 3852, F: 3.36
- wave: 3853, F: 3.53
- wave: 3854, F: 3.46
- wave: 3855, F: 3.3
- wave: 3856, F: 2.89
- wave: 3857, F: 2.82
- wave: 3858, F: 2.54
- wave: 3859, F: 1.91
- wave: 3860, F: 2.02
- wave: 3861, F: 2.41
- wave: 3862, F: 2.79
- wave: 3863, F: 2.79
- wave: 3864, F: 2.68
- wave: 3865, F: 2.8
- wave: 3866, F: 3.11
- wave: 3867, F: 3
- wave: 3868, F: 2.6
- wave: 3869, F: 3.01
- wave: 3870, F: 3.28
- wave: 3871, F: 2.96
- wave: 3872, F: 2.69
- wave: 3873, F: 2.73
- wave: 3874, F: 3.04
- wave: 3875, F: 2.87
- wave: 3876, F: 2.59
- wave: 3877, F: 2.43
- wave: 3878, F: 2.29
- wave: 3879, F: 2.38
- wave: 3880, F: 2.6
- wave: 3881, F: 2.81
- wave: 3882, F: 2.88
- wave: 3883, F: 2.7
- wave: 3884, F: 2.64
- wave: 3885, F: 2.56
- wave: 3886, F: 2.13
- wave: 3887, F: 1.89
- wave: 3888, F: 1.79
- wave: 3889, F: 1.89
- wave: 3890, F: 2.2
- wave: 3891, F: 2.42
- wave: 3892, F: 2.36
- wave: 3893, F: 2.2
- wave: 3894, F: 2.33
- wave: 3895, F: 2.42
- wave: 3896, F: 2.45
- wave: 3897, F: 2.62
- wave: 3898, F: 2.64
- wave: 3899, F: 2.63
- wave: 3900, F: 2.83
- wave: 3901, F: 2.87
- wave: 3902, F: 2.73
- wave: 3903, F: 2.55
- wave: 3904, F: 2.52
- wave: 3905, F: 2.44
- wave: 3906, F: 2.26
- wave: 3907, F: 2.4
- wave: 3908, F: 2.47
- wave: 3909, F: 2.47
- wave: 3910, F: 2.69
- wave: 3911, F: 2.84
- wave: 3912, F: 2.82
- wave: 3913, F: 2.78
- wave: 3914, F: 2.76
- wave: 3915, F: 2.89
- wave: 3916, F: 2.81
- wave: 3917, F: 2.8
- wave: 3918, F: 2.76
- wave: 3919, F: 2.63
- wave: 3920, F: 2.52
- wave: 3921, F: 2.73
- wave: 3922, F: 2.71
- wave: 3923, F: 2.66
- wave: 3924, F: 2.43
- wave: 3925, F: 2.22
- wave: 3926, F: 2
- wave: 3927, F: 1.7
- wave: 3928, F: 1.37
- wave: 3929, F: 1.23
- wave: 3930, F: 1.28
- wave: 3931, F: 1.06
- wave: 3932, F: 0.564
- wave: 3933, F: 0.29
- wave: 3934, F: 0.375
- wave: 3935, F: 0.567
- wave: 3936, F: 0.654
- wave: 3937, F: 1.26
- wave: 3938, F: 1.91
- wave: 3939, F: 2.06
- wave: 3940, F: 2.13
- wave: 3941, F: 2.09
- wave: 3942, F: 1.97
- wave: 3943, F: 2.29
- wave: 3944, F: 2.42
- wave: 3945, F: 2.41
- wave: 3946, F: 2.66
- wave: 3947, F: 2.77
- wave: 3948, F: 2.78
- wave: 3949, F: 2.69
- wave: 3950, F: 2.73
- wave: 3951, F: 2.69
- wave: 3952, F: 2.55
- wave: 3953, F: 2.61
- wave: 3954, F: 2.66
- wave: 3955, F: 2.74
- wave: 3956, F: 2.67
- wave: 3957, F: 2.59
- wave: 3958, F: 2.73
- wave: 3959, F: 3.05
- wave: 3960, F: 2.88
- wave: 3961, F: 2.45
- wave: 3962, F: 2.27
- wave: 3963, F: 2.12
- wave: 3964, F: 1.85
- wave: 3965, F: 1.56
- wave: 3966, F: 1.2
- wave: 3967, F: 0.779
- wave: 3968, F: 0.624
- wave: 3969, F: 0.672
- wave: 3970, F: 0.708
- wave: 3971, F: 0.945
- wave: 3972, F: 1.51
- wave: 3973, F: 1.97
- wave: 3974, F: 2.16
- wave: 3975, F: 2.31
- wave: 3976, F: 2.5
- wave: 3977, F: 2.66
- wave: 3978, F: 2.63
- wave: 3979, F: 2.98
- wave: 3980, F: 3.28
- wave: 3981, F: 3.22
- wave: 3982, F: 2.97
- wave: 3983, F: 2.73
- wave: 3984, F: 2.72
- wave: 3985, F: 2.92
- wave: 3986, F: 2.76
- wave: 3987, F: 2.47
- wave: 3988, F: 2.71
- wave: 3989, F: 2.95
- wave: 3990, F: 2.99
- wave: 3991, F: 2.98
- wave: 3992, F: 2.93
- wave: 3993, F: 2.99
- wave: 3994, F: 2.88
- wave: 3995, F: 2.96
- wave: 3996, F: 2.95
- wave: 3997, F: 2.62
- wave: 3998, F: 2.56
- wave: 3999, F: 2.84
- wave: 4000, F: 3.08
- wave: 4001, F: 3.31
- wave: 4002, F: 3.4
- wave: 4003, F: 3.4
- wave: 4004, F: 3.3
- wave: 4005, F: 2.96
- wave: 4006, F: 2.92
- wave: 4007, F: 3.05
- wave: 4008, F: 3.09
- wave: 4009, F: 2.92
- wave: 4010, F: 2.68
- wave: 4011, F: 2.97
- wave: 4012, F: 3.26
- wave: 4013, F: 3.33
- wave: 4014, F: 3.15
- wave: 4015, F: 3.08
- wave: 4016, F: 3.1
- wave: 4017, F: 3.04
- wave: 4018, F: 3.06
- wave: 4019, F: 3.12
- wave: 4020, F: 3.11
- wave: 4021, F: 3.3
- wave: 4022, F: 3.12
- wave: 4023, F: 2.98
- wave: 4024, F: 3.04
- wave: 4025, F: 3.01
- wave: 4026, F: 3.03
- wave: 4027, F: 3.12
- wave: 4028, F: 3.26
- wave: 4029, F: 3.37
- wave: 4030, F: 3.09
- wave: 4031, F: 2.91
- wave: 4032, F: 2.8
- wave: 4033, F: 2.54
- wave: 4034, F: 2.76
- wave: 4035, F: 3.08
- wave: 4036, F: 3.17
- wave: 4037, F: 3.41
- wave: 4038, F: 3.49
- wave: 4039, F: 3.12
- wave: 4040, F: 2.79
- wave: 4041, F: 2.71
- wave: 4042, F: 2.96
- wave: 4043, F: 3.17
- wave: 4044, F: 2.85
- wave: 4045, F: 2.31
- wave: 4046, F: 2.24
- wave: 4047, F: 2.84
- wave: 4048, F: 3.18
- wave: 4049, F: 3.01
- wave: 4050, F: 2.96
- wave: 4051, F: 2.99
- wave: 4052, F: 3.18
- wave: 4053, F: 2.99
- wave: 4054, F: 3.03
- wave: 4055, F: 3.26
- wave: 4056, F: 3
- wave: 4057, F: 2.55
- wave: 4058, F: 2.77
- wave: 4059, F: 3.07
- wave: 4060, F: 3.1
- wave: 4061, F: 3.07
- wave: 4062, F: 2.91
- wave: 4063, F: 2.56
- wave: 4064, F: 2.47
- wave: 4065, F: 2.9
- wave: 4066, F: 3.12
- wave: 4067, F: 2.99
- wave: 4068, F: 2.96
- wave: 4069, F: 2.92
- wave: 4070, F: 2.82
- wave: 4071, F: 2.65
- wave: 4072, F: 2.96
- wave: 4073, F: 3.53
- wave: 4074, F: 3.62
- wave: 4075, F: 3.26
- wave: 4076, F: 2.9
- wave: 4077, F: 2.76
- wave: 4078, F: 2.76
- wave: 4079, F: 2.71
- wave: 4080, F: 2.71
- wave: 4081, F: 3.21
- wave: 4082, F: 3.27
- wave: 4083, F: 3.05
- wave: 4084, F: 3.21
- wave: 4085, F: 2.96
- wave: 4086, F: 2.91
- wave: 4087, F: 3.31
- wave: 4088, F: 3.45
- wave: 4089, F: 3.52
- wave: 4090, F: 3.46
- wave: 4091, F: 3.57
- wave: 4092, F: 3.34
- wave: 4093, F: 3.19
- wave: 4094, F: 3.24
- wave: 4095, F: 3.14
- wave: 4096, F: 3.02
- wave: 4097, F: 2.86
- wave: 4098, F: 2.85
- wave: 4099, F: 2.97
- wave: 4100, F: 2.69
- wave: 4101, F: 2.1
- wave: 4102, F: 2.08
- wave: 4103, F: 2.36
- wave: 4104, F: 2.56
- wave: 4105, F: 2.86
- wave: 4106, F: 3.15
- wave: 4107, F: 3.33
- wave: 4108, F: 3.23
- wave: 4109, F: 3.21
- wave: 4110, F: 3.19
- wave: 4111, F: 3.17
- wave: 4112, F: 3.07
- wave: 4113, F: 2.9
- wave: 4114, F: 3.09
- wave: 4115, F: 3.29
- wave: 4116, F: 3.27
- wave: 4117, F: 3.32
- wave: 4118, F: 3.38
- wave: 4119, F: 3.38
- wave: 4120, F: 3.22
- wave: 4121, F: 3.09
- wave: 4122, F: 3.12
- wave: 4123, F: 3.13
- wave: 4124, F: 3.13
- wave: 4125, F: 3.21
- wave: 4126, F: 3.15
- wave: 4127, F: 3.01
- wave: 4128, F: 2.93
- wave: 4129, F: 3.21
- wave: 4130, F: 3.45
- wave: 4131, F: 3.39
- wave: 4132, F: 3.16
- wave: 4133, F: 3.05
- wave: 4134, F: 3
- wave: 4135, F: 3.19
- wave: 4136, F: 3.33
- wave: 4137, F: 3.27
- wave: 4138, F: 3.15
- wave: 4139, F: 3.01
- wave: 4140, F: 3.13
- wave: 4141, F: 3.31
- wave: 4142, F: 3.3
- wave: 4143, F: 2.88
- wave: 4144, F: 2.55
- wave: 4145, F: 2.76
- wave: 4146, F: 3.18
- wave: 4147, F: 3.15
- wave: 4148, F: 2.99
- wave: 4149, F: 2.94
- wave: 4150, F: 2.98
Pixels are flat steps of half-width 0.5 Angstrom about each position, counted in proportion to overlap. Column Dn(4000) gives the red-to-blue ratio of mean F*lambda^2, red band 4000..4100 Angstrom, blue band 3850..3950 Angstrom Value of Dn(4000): 1.4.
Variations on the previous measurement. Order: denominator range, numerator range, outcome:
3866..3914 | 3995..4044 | 1.26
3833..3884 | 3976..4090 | 1.23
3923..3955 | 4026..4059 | 1.63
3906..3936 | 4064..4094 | 1.62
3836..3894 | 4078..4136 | 1.33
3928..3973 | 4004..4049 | 1.68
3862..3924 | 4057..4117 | 1.27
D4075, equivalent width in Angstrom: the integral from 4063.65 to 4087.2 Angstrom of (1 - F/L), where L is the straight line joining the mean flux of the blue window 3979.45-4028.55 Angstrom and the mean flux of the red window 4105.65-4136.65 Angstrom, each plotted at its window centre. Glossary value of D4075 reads 0.9 Angstrom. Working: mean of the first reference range 3.01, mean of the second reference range 3.19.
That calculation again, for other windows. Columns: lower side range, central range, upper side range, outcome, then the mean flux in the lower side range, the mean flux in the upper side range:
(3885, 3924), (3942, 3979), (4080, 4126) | 6.6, 2.52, 3.09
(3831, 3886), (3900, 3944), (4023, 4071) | 9.8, 2.62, 2.95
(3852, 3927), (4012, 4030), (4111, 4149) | -1.4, 2.62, 3.14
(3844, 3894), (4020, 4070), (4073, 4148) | 0.3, 2.71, 3.09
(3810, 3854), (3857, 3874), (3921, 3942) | -4.2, 2.5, 1.57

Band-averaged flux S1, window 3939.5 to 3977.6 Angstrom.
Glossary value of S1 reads 2.17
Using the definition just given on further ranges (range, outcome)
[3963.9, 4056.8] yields 2.78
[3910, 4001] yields 2.29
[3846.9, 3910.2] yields 2.66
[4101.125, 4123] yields 3.05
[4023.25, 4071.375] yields 2.95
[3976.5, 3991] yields 2.86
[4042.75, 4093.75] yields 3.01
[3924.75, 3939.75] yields 1.23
